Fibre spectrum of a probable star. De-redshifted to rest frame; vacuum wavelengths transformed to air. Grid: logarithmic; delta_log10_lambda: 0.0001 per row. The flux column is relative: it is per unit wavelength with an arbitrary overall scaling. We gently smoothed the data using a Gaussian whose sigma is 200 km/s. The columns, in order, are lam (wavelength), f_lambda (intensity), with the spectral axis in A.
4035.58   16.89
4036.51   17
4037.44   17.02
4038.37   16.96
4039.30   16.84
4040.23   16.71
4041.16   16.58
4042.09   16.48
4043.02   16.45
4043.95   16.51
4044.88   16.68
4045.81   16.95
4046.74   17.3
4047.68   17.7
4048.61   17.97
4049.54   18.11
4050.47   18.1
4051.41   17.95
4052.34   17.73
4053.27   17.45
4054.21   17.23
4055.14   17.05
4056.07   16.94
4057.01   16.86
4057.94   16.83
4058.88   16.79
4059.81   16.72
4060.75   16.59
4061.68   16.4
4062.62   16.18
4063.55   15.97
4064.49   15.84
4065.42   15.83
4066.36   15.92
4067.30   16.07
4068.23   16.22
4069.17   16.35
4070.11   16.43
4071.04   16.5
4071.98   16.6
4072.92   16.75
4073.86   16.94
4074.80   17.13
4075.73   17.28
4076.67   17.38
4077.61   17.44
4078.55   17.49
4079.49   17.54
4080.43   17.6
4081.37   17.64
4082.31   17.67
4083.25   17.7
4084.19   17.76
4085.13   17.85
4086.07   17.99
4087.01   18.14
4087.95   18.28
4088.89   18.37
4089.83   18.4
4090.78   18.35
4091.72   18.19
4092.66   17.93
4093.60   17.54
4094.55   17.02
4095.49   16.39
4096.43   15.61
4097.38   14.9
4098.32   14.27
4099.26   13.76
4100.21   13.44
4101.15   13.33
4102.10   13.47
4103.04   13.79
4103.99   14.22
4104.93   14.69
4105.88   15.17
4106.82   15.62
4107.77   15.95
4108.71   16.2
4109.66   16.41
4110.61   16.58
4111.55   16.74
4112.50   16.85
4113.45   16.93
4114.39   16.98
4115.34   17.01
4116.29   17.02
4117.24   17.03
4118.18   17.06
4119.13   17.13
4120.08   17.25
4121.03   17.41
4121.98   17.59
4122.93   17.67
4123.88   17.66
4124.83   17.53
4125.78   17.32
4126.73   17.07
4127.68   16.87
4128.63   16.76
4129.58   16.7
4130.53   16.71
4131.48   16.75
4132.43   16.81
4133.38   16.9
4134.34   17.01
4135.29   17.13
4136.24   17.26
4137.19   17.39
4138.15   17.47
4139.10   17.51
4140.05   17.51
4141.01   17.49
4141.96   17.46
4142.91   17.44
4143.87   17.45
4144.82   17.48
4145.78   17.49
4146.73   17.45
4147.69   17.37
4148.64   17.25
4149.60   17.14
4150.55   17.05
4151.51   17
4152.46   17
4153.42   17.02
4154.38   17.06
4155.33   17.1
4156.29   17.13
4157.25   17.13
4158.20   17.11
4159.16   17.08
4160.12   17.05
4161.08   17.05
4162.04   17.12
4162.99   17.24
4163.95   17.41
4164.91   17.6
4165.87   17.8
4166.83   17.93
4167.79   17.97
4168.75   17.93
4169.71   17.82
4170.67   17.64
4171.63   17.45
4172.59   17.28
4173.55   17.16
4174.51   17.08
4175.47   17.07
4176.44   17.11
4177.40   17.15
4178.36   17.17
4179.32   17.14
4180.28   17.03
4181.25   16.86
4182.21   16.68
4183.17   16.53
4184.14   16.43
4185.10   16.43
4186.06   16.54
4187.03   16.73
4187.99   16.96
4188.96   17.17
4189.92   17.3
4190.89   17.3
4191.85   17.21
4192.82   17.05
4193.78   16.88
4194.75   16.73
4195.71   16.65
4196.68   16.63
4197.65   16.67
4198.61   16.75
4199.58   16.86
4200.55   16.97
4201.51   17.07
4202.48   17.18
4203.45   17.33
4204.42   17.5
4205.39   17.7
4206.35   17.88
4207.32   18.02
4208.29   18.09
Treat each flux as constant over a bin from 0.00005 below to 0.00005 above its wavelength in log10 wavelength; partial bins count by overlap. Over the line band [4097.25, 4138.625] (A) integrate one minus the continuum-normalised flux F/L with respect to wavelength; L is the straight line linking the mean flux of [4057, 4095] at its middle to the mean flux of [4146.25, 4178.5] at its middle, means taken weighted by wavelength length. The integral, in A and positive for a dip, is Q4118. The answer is 2.13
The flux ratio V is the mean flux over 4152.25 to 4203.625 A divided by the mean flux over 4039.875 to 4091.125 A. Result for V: 1.00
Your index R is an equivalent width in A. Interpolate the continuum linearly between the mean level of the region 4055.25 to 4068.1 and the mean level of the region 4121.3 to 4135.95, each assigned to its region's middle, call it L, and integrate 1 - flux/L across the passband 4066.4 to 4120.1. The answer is 0.4 A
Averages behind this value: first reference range 16.4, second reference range 17.1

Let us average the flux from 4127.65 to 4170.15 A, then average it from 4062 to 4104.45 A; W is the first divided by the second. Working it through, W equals 1.0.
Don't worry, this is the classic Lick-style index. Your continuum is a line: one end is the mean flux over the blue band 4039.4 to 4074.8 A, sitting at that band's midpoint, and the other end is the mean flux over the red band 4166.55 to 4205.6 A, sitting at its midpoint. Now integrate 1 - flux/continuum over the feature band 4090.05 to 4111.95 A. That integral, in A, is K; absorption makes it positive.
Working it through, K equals 1.6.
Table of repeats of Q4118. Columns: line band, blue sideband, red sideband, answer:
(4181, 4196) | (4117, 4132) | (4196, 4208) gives 0.3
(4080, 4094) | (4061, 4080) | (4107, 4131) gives -1.0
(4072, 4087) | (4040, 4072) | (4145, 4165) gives -0.5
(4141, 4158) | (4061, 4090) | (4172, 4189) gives -0.3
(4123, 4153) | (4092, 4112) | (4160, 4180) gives -1.4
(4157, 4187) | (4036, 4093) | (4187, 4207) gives -0.1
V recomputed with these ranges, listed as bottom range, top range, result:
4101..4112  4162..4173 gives 1.16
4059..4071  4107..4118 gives 1.03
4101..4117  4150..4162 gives 1.08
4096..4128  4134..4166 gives 1.07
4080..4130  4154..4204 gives 1.03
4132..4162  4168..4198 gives 0.99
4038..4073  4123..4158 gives 1.02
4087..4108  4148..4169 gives 1.09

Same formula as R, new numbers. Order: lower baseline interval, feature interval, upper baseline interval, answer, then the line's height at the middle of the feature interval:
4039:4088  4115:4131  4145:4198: -0.1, 17.1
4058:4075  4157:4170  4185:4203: -0.5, 16.8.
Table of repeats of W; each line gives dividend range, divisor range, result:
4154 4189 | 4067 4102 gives 1.02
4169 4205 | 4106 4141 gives 1.00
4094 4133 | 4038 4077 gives 0.96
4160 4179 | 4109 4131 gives 1.02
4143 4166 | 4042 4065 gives 1.01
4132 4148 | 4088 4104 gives 1.09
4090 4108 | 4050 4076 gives 0.93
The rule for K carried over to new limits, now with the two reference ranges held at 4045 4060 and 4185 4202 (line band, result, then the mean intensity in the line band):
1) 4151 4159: 0.0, 17.1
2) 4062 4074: 0.7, 16.3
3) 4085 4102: 0.7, 16.6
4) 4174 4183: 0.0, 17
